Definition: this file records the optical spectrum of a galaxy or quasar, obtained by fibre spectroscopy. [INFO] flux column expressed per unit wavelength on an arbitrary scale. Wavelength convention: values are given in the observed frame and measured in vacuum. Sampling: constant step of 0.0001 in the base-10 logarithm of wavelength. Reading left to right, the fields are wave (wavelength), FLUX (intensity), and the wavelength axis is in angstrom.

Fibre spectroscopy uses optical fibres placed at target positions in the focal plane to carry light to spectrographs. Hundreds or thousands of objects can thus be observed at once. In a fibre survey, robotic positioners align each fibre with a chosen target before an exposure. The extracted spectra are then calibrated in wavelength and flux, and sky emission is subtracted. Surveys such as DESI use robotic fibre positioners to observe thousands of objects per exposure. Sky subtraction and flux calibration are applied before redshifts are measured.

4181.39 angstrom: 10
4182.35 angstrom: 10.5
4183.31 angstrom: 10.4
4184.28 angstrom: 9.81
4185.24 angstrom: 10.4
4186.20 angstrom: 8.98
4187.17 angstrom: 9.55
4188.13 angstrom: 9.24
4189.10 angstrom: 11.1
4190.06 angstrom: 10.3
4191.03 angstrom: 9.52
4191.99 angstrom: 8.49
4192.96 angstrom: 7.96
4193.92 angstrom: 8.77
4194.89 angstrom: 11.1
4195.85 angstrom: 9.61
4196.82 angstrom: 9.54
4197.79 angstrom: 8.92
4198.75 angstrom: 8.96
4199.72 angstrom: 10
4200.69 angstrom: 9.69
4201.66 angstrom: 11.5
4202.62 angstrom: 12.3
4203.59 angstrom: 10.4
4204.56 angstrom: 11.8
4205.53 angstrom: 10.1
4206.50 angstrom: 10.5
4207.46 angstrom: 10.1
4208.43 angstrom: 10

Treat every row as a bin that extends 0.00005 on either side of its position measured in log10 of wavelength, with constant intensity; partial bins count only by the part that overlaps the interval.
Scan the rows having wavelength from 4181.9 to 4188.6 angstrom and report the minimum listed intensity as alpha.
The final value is 8.98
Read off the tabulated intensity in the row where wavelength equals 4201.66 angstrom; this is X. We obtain 11.5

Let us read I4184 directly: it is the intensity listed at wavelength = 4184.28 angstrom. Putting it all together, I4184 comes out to 9.81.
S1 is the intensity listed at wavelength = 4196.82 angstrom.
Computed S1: 9.54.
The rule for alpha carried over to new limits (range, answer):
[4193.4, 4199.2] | 8.77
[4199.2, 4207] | 9.69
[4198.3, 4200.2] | 8.96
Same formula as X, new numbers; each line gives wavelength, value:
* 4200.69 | 9.69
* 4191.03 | 9.52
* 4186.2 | 8.98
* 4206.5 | 10.5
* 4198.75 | 8.96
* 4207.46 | 10.1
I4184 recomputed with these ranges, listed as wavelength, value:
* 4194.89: 11.1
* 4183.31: 10.4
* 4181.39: 10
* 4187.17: 9.55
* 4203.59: 10.4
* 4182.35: 10.5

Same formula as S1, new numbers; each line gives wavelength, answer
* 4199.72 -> 10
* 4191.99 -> 8.49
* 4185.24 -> 10.4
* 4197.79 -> 8.92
